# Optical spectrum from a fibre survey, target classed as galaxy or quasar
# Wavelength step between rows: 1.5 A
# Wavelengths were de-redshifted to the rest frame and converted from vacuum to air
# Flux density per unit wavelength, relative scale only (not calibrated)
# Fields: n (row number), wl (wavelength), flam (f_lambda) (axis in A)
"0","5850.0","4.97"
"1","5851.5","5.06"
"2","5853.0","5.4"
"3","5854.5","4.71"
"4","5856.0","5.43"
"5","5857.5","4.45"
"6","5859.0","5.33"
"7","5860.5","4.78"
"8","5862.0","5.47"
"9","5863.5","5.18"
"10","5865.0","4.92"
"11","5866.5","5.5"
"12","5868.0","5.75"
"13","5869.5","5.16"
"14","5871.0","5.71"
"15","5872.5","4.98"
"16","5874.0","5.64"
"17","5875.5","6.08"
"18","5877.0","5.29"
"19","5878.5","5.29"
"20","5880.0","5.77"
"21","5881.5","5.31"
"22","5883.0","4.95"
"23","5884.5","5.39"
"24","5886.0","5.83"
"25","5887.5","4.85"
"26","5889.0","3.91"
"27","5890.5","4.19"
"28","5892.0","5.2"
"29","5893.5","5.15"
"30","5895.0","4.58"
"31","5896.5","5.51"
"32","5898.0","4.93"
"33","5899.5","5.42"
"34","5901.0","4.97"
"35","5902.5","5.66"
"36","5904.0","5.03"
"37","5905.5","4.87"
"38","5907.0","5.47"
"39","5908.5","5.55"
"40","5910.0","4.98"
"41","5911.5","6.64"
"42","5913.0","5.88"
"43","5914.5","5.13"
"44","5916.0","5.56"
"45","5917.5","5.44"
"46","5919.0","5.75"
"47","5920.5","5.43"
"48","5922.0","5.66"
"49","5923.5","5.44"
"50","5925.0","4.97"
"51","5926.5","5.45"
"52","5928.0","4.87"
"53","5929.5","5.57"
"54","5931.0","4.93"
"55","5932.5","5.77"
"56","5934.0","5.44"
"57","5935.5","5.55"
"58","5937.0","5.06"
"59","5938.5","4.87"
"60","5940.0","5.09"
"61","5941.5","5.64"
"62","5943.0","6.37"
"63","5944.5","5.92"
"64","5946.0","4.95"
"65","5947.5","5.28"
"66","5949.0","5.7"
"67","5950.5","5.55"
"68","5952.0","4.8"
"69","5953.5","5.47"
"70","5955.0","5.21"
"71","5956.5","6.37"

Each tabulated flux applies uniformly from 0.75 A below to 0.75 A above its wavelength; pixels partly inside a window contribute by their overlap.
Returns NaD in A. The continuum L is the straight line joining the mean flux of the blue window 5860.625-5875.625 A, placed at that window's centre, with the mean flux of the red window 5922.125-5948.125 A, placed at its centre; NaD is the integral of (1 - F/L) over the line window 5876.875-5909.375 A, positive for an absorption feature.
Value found 1.5 A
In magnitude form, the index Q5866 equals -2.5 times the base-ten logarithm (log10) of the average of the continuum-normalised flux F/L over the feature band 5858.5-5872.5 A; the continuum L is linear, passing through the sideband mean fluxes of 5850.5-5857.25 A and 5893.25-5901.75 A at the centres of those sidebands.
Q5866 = -0.04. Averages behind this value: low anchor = 5.09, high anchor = 5.09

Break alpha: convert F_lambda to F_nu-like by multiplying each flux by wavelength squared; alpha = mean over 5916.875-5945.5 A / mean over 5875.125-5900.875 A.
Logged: 1.07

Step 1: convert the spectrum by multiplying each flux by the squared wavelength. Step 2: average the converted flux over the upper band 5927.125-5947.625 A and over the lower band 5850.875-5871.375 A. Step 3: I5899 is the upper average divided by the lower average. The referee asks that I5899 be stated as 1.1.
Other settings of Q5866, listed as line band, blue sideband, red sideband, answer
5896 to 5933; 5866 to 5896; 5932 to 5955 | -0.013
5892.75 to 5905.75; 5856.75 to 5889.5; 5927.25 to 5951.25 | 0.039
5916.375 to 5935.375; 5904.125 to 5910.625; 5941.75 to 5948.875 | 0.002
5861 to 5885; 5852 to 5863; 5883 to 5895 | -0.083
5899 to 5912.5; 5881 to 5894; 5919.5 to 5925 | -0.038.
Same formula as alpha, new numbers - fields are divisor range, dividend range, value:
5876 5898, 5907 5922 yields 1.11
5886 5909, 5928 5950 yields 1.09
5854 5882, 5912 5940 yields 1.03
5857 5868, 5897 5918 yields 1.06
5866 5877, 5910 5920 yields 1.04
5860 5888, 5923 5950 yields 1.02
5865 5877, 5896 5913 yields 0.99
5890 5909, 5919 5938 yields 1.06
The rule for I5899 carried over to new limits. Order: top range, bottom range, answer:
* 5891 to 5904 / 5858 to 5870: 0.99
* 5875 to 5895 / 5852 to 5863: 1.02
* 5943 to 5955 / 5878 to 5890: 1.08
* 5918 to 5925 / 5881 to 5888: 1.06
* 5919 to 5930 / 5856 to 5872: 1.05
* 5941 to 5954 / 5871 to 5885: 1.04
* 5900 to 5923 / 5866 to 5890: 1.04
